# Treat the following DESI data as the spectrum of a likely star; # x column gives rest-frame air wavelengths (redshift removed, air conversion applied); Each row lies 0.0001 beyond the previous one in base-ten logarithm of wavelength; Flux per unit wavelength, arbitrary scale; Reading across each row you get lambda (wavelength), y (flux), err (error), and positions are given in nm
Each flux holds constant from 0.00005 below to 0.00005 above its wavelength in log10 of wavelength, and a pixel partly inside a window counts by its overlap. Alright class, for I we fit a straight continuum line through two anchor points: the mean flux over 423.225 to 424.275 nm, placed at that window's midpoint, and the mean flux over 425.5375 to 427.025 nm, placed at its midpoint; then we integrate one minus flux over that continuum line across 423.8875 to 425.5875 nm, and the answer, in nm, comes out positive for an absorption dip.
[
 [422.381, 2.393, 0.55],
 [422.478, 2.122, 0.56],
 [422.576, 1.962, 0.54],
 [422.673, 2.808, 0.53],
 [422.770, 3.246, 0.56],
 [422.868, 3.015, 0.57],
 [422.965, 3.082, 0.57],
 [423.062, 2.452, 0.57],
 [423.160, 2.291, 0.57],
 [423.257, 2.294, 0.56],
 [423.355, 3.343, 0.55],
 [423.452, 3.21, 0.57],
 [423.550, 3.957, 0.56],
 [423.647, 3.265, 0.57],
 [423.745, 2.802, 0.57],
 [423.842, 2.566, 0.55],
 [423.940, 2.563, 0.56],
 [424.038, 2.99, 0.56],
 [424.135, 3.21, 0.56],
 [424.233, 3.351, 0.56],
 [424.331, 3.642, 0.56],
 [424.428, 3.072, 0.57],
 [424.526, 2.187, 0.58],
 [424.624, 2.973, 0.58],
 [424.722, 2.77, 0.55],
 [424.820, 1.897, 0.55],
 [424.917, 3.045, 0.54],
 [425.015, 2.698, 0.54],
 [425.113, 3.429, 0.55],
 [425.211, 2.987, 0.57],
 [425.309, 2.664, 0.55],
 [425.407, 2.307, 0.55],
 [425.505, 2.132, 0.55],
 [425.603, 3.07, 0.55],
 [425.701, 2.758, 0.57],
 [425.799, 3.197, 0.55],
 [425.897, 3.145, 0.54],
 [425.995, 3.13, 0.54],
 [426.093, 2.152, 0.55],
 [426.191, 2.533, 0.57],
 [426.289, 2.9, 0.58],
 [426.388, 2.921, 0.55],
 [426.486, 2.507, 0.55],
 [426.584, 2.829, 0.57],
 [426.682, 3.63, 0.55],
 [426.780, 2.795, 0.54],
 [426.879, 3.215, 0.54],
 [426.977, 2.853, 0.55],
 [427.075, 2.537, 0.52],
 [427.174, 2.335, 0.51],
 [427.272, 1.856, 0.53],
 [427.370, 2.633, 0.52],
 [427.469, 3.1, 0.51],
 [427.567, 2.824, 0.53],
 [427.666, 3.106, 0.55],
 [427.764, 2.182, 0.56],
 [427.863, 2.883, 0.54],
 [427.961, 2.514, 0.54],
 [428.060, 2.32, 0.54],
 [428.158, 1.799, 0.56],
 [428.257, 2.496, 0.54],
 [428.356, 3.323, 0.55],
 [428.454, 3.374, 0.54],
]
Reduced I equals 0.10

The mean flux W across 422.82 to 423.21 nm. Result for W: 2.71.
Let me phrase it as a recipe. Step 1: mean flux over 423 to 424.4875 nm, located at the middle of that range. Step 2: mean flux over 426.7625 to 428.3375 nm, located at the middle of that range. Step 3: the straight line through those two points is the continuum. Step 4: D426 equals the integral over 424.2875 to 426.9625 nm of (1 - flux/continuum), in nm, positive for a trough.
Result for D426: -0.04 nm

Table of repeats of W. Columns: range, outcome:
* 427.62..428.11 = 2.6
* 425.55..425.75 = 2.9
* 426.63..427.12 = 3.01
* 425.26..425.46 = 2.48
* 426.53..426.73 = 3.22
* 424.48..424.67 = 2.58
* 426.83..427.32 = 2.56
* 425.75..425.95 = 3.17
